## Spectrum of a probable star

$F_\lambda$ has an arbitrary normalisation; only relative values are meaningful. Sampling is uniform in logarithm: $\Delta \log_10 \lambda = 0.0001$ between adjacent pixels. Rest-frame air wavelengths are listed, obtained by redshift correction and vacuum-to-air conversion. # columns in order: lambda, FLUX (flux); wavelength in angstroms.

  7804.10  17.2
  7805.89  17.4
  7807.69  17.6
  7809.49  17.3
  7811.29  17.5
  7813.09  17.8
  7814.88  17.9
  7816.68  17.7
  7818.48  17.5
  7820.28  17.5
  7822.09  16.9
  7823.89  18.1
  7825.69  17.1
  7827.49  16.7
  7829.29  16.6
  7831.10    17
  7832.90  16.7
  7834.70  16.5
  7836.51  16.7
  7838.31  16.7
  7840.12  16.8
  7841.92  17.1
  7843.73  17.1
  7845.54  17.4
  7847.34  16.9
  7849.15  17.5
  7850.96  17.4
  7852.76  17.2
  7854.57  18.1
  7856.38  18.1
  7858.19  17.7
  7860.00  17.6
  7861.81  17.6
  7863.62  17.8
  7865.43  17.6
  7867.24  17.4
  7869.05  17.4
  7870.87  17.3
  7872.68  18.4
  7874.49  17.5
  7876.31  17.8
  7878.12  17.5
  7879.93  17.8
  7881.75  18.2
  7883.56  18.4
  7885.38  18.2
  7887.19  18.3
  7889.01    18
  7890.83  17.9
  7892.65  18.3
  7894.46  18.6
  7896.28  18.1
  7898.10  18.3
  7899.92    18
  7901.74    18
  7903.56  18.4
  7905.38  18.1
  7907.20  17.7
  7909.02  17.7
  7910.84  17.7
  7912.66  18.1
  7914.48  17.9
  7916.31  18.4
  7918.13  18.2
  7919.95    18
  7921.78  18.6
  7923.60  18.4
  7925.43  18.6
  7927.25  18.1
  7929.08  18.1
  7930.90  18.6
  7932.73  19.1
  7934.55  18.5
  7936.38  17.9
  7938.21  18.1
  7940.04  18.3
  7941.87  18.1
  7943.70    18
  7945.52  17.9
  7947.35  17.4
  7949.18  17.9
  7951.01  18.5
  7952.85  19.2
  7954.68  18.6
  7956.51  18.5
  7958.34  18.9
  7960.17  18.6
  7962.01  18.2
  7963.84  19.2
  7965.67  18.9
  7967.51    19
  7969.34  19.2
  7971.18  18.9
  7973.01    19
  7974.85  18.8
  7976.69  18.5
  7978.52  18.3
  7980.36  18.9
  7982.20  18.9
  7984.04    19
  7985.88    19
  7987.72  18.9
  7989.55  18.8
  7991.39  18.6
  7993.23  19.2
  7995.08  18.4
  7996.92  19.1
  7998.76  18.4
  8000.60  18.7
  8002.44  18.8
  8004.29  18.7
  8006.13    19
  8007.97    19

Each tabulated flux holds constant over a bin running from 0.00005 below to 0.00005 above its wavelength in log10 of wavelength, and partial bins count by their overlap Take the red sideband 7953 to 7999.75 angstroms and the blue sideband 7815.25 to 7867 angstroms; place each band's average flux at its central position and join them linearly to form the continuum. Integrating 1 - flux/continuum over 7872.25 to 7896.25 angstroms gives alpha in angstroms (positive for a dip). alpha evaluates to -0.4 angstroms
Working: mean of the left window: 17.3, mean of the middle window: 18.1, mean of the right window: 18.8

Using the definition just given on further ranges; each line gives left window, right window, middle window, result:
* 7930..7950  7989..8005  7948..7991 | -0.70 angstroms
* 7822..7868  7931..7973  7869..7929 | -0.61 angstroms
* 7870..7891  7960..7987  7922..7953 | 0.38 angstroms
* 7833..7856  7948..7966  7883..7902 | -0.46 angstroms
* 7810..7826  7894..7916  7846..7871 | 0.34 angstroms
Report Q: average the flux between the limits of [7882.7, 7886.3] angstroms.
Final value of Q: 18.3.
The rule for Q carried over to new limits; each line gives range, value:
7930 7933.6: 18.8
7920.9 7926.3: 18.5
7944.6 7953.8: 18.2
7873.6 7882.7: 17.8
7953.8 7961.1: 18.6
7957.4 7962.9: 18.6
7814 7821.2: 17.6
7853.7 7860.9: 17.9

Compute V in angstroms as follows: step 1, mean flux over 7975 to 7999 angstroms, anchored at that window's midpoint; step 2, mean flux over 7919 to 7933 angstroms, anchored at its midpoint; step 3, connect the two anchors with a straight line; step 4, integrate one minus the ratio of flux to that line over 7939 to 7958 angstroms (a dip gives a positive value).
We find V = 0.3 angstroms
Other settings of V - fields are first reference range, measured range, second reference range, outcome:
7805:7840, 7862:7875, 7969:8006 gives 0.0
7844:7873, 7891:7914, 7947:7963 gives -0.1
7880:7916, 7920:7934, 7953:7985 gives -0.1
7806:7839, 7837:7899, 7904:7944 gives -0.1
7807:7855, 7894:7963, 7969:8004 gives -0.1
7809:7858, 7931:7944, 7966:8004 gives 0.0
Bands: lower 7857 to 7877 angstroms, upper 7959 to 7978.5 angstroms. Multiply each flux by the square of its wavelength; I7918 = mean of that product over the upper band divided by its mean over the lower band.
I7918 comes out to 1.1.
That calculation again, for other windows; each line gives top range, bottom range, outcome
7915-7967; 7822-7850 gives 1.11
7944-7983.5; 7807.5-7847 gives 1.12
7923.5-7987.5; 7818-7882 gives 1.10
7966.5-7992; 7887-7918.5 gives 1.06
